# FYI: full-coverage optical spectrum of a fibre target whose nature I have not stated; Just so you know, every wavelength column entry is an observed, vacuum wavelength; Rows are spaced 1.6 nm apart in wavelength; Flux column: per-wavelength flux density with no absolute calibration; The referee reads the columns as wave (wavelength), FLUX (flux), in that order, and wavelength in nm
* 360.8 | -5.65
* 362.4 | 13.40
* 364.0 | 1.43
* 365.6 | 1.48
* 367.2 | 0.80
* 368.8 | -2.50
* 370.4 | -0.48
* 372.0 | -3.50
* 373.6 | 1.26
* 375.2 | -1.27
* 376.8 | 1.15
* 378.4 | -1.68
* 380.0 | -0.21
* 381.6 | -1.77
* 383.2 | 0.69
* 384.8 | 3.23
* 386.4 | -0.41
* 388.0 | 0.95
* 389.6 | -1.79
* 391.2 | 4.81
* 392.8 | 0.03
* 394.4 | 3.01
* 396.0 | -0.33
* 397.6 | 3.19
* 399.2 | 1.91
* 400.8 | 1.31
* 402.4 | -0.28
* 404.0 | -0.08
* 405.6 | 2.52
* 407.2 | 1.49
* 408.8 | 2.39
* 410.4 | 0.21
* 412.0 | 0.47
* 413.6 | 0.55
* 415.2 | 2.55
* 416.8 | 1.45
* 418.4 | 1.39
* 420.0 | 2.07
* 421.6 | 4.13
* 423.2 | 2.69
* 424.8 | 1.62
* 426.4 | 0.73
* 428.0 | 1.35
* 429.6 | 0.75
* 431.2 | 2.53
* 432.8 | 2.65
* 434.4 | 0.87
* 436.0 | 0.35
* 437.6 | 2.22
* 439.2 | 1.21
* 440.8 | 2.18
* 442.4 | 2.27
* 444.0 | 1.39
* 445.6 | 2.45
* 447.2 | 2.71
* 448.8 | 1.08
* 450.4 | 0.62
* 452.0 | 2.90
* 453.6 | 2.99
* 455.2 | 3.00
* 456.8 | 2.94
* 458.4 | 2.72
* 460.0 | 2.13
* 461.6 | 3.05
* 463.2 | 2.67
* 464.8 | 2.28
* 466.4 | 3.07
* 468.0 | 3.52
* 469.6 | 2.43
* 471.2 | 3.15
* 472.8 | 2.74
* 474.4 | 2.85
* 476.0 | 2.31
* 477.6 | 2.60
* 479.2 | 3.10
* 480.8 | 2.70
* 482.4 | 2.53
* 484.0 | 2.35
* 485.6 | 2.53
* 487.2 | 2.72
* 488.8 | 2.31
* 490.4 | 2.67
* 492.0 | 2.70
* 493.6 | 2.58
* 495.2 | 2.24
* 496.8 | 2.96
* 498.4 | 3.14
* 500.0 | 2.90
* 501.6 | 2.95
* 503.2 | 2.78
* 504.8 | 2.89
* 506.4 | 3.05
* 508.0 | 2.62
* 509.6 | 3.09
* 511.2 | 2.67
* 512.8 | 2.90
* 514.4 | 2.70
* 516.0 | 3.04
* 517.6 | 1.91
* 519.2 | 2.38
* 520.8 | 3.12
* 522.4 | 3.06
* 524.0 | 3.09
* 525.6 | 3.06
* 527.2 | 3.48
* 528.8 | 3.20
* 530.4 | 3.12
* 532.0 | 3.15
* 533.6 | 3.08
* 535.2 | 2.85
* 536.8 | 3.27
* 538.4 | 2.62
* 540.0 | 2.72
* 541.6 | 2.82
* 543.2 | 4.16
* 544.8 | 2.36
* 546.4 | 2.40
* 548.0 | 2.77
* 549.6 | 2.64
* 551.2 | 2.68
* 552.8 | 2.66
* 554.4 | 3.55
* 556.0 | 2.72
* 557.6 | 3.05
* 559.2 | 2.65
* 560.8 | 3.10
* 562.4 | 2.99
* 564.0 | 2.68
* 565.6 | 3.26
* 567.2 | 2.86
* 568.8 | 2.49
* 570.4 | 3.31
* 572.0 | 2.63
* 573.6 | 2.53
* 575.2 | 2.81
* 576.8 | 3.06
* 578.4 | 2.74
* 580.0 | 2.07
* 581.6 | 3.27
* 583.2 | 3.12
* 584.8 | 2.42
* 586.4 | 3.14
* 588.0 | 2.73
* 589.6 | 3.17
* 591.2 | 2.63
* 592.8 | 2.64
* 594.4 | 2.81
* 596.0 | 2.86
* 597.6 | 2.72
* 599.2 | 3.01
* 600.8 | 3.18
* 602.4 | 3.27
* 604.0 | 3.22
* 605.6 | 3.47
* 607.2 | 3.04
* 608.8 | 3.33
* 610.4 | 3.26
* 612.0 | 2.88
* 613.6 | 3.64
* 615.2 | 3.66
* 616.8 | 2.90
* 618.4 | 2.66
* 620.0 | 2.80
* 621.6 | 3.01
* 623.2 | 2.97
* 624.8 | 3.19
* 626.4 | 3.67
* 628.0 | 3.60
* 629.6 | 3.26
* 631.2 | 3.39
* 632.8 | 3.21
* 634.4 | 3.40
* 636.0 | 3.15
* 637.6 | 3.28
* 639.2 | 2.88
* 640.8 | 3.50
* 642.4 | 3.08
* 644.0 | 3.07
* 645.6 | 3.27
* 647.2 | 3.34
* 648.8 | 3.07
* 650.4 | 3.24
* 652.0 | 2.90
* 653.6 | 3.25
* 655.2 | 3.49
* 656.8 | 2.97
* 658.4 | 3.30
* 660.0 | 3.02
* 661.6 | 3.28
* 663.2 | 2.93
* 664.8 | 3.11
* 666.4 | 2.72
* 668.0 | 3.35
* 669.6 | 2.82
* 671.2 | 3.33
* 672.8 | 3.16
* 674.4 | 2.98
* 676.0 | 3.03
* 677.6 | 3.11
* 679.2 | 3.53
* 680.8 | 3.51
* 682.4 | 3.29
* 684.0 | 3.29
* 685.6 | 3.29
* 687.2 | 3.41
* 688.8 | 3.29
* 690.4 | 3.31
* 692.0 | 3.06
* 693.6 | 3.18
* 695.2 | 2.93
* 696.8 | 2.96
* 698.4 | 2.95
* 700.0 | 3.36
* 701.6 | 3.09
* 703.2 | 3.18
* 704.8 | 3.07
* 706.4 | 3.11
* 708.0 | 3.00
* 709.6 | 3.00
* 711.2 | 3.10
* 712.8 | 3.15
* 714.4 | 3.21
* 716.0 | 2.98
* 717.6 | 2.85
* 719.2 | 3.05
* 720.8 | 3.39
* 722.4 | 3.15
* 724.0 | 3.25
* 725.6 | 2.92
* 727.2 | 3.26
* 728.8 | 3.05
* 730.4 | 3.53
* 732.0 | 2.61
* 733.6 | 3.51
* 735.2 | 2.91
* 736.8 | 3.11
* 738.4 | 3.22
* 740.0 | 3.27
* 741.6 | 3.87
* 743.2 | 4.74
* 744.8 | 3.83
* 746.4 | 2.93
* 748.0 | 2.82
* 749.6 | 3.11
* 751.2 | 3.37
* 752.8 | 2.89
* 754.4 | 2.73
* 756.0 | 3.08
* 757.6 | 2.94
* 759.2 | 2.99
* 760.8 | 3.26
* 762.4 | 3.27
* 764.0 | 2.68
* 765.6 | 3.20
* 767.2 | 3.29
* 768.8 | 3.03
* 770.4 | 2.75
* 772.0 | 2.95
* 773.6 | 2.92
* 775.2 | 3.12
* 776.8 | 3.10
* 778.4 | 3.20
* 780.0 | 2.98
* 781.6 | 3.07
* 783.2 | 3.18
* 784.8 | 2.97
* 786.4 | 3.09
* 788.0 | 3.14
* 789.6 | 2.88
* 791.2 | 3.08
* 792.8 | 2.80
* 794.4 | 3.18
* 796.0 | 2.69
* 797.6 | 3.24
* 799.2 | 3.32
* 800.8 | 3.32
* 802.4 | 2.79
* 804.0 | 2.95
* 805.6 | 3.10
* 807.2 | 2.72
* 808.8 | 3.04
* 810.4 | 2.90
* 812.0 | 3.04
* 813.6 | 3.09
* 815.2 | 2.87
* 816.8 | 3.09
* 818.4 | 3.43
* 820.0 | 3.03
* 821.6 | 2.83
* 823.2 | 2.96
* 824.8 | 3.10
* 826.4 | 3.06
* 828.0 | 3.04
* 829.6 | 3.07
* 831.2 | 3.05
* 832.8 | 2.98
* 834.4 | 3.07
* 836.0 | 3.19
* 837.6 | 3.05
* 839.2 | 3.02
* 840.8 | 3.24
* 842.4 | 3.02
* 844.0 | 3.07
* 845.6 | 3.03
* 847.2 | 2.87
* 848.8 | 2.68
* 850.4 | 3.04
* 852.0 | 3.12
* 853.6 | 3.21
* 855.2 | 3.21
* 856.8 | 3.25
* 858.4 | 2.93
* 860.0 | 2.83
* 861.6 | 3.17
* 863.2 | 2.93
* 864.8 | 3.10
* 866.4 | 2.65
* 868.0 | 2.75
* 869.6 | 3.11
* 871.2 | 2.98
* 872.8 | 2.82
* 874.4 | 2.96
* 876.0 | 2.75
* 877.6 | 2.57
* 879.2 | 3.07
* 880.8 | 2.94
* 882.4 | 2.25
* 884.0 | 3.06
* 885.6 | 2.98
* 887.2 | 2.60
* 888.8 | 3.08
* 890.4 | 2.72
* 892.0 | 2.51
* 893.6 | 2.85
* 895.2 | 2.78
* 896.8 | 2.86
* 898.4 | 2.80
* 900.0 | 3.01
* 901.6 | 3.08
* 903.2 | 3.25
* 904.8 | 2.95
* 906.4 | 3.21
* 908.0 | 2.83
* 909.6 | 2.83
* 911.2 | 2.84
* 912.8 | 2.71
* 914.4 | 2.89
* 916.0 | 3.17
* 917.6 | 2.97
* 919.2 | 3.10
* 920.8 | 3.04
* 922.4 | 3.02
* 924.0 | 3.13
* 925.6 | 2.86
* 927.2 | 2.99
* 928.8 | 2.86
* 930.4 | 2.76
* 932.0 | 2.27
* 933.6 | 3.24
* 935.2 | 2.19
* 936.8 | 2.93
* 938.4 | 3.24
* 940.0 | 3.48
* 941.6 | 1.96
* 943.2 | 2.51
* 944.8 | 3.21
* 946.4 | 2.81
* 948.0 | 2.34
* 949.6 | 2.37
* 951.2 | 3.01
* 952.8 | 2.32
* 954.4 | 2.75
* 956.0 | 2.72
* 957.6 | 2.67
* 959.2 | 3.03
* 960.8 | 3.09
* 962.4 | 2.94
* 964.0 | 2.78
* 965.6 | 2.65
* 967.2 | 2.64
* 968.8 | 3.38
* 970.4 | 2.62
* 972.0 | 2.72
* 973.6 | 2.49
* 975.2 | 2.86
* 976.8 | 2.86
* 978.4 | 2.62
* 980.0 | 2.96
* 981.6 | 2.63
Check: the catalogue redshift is 0.131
